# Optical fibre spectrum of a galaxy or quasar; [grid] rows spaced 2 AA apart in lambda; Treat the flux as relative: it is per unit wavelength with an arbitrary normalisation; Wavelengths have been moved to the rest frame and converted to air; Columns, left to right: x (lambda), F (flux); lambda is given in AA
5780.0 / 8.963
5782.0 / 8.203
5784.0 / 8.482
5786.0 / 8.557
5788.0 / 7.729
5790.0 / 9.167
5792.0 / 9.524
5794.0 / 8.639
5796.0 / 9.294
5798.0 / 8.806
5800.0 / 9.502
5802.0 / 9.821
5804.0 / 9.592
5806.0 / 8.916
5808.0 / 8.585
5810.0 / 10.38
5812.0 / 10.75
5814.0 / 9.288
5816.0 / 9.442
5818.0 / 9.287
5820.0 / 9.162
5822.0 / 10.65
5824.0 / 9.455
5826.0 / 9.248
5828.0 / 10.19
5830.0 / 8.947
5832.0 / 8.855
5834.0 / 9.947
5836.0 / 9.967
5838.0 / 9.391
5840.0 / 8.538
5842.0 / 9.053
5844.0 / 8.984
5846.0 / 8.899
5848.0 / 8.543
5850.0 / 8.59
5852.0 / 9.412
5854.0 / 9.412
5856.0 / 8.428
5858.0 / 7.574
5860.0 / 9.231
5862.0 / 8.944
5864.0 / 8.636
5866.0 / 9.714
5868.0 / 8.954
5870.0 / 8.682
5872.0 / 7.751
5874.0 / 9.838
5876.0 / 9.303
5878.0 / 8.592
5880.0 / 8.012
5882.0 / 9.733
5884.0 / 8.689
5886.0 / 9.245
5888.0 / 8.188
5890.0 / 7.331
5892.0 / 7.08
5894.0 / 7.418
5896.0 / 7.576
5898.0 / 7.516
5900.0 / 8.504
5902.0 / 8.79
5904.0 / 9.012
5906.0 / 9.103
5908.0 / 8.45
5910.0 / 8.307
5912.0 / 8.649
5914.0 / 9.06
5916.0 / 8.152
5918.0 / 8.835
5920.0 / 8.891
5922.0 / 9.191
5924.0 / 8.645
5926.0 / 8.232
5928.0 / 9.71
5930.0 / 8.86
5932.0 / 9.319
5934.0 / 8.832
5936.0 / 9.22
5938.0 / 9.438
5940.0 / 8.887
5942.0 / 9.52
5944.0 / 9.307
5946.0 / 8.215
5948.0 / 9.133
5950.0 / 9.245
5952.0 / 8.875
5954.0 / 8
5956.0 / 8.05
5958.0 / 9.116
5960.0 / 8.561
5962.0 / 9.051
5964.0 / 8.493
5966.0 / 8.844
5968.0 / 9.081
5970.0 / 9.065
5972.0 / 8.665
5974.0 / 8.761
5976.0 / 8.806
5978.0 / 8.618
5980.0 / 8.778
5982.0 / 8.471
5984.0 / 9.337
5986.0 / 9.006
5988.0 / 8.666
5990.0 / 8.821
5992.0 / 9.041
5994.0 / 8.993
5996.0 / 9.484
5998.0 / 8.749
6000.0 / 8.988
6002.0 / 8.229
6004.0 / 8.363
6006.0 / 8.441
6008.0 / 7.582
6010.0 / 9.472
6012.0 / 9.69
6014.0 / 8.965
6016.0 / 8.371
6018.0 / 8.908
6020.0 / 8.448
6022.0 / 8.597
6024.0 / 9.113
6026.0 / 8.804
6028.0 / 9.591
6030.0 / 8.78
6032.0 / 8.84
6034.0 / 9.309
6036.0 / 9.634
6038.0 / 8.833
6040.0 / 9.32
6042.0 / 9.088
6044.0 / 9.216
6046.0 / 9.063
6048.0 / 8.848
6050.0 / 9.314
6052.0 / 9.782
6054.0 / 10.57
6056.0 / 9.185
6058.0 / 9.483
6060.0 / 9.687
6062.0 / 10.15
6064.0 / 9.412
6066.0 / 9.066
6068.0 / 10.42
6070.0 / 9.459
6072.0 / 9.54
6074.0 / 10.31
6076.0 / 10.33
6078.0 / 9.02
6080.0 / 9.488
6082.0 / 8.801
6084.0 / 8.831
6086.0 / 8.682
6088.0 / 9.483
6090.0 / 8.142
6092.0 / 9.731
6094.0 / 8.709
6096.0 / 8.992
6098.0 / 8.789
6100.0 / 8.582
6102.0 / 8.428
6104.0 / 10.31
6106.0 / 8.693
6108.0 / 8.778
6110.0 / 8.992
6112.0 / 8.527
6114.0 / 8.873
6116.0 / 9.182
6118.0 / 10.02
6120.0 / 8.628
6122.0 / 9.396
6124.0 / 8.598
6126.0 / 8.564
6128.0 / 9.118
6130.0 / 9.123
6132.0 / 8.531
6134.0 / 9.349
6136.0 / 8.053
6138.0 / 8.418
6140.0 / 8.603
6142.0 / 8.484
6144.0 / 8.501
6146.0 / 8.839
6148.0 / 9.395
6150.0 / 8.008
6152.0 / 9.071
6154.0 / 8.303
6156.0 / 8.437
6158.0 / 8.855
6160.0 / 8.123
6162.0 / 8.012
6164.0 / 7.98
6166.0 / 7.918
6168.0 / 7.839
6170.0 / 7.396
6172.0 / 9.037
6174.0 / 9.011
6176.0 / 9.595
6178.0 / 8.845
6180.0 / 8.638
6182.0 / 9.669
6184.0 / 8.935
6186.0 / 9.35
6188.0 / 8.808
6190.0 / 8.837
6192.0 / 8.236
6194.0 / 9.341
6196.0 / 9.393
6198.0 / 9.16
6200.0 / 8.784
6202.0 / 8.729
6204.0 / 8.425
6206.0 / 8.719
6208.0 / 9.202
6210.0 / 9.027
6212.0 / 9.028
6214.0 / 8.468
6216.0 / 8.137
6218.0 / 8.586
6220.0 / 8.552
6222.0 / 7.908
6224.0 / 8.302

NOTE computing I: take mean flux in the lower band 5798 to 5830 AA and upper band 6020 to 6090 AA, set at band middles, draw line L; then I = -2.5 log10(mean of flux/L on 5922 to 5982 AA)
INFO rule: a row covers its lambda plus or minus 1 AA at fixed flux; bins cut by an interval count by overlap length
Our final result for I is 0.066 mag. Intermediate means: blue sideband 9.57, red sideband 9.32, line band 8.87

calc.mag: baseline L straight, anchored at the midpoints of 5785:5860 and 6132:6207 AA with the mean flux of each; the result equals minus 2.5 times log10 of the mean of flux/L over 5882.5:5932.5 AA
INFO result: 0.069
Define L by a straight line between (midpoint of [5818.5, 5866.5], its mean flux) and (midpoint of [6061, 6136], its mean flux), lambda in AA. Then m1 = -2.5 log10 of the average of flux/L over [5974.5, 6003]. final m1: 0.04 mag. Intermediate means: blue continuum 9.15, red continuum 9.15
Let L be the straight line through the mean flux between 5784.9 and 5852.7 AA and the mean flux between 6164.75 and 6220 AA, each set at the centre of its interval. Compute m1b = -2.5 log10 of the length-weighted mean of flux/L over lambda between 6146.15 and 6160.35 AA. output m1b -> 0.02 mag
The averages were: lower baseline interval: 9.27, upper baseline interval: 8.77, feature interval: 8.64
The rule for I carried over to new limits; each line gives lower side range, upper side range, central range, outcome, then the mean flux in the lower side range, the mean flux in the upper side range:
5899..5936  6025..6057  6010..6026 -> 0.03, 8.82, 9.26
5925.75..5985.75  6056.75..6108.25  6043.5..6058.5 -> -0.03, 8.89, 9.29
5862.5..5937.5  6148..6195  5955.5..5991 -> -0.02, 8.66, 8.64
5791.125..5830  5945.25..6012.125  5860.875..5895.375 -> 0.08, 9.49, 8.78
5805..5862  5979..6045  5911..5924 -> 0.04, 9.25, 8.91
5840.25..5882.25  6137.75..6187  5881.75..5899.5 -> 0.10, 8.85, 8.61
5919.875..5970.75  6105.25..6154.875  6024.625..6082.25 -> -0.07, 8.91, 8.8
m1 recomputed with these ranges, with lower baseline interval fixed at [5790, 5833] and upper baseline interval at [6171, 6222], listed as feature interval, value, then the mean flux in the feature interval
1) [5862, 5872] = 0.059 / 8.87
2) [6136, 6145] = 0.064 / 8.45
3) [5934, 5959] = 0.039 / 8.91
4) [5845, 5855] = 0.049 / 8.97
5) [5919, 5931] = 0.042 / 8.92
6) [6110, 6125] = -0.004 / 9.03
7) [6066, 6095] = -0.035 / 9.34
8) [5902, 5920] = 0.070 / 8.71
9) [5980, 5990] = 0.040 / 8.86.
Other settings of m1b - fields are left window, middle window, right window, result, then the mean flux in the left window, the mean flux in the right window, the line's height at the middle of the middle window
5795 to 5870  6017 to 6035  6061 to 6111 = 0.04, 9.25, 9.25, 9.25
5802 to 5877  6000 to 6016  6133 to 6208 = 0.03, 9.21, 8.69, 8.94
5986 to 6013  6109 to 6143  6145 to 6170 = -0.05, 8.82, 8.36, 8.45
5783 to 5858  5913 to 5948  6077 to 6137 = 0.02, 9.21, 8.95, 9.11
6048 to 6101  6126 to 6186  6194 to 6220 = 0.05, 9.37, 8.82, 9.03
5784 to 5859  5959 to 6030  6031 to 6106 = 0.05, 9.19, 9.31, 9.28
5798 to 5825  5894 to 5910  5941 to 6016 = 0.10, 9.57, 8.82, 9.16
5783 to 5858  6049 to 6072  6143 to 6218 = -0.09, 9.21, 8.7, 8.87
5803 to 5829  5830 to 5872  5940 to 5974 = 0.05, 9.61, 8.83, 9.42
